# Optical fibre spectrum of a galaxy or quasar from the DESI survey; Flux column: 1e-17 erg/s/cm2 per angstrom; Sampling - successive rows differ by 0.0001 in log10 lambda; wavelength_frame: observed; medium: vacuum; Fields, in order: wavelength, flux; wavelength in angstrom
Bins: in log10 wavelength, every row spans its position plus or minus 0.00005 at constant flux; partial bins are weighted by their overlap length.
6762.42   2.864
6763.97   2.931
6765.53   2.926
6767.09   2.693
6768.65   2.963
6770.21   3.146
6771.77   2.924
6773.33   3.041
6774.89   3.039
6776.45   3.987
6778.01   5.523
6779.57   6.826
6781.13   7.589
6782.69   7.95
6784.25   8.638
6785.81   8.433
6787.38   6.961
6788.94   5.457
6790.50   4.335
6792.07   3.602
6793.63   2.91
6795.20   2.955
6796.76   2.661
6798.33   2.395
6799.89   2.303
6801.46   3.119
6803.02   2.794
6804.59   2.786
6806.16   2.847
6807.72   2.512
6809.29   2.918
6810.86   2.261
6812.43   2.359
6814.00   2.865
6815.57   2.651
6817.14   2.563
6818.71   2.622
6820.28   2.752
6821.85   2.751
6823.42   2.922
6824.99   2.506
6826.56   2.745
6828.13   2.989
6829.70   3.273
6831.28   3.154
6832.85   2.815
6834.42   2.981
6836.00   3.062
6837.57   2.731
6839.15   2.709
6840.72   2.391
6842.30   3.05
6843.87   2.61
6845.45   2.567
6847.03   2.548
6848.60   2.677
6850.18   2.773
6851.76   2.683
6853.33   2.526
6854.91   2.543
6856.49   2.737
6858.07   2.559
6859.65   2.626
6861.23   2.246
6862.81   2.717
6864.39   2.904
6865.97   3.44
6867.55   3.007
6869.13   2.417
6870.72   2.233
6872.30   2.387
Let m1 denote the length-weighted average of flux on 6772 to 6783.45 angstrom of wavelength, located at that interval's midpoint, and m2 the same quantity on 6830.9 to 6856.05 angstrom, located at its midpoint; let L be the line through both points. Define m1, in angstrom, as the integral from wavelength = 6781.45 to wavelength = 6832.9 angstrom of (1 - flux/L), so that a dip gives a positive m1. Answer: 7.98 angstrom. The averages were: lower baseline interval 5.3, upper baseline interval 2.73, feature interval 3.58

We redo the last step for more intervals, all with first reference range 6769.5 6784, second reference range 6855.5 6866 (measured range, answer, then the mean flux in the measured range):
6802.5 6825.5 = 7.6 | 2.67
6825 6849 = 3.9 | 2.81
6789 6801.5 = 3.8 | 3.17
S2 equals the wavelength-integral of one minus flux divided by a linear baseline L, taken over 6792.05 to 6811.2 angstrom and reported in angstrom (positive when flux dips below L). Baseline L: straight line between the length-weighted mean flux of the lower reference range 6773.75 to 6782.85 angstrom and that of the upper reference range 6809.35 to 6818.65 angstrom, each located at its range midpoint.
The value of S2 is 4.4 angstrom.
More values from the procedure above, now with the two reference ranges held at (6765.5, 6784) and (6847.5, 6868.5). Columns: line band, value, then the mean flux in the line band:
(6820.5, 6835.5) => 2.1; 2.9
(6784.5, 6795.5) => -2.5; 5.21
